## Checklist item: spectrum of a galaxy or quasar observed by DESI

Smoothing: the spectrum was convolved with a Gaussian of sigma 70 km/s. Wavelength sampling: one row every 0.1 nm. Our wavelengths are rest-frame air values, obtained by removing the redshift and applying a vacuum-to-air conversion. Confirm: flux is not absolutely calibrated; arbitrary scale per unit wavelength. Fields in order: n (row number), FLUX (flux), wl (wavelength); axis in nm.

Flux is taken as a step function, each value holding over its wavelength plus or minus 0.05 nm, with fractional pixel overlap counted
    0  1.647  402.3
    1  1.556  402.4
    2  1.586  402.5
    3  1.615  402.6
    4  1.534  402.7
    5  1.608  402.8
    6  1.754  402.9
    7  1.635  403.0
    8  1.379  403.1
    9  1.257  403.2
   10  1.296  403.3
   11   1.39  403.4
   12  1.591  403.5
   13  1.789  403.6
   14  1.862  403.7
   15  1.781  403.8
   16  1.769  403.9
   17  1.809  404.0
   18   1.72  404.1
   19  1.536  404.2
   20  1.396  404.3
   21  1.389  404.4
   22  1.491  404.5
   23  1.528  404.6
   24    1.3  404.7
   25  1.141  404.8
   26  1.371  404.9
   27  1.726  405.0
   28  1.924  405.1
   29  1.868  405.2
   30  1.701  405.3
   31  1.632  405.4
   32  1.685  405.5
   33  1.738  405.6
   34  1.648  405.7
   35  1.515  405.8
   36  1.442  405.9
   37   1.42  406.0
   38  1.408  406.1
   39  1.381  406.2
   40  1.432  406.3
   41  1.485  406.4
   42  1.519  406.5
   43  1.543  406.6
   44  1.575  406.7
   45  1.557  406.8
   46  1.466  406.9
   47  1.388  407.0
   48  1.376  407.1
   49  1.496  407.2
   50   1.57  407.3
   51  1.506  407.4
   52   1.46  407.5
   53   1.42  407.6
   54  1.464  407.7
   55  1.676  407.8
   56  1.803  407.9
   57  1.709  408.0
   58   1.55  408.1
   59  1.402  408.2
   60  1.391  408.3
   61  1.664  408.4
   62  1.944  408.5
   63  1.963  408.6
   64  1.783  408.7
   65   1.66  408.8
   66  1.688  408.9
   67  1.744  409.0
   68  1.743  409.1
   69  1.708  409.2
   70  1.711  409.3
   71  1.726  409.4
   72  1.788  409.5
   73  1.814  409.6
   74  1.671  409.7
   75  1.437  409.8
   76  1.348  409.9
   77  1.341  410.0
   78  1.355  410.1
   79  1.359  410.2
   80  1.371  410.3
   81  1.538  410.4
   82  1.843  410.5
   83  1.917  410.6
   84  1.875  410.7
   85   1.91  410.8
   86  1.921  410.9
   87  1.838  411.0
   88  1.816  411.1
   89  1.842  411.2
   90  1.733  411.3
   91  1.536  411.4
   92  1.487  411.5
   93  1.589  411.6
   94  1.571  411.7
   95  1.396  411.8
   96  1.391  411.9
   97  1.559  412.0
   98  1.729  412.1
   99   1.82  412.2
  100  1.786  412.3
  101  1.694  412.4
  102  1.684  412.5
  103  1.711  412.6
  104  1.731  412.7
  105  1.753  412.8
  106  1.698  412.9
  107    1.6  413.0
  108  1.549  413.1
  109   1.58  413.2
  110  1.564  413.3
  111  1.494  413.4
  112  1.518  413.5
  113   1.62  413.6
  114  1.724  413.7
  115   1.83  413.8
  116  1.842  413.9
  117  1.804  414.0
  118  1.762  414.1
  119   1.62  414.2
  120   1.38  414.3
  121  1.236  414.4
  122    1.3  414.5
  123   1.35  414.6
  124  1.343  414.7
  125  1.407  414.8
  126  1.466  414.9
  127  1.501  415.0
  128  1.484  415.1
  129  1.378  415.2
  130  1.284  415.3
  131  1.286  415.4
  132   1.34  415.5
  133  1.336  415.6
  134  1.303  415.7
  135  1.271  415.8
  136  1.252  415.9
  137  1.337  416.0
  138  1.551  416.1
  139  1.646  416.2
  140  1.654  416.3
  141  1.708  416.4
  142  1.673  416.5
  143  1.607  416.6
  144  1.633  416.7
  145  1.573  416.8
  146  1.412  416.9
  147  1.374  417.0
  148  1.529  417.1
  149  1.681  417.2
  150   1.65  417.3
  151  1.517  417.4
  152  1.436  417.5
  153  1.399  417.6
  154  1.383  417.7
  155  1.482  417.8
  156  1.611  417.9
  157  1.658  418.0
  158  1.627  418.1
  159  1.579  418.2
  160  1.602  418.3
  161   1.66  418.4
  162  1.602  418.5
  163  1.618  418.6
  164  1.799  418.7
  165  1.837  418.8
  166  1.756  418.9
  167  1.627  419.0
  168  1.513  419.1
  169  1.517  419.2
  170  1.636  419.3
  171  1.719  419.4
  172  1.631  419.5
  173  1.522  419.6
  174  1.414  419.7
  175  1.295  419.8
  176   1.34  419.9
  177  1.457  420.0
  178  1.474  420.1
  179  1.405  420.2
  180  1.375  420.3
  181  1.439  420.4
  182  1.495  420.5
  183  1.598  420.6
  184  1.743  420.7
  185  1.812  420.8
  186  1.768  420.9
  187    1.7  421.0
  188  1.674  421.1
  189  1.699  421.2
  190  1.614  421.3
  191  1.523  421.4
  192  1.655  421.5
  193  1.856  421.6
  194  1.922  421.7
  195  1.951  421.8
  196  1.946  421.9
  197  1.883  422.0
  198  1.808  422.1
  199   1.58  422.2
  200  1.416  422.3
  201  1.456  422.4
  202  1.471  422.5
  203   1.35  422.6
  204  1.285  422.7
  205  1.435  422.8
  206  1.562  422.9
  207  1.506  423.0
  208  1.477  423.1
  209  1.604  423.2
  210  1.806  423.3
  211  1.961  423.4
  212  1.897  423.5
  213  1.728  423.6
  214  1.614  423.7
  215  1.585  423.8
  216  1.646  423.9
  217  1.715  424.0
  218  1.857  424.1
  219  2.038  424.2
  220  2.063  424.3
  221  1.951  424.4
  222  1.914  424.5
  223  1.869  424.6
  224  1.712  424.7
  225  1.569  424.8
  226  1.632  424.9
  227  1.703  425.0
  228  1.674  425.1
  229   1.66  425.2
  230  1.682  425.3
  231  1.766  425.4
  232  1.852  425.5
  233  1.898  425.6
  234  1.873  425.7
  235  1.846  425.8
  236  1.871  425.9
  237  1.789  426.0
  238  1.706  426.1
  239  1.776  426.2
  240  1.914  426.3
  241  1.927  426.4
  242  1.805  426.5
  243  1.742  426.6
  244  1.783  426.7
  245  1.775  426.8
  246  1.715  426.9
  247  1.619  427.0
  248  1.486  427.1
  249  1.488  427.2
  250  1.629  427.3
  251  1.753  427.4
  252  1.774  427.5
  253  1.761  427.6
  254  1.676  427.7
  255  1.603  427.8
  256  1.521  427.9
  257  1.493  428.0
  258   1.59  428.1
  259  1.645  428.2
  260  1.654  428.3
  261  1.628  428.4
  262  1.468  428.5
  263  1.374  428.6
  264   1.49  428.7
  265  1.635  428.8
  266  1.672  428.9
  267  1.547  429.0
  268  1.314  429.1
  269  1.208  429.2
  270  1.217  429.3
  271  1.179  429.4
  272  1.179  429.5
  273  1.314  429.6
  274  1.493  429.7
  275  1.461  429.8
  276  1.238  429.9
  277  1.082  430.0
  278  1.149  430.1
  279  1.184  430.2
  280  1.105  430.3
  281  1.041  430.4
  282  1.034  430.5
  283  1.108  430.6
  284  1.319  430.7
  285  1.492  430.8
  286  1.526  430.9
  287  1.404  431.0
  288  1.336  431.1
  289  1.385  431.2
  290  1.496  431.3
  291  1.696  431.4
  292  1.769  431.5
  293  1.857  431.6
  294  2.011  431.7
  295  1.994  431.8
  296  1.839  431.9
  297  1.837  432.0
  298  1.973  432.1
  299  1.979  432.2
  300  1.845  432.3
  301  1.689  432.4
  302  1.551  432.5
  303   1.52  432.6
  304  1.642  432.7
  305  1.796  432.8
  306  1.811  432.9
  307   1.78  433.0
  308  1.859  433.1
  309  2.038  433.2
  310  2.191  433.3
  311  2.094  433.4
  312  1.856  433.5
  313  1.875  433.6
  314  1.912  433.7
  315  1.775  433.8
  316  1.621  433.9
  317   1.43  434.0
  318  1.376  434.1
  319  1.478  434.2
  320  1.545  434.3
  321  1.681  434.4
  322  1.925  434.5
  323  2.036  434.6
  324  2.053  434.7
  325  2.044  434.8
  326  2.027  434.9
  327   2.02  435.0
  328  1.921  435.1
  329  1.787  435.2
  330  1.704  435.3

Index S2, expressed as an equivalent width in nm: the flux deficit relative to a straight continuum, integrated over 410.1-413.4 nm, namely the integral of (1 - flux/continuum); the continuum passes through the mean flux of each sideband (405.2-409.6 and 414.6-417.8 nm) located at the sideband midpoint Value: -0.28 nm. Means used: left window 1.6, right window 1.46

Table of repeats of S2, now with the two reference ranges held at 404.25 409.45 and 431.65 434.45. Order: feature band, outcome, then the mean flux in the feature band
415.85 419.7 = 0.20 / 1.58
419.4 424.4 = 0.17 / 1.64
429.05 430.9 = 0.55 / 1.24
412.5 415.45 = 0.15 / 1.55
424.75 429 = 0.12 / 1.69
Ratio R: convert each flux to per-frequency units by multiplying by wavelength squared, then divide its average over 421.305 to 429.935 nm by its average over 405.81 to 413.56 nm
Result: 1.11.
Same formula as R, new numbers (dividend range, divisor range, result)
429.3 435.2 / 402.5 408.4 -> 1.20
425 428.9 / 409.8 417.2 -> 1.15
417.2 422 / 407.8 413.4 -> 1.01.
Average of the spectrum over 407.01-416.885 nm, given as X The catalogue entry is 1.59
